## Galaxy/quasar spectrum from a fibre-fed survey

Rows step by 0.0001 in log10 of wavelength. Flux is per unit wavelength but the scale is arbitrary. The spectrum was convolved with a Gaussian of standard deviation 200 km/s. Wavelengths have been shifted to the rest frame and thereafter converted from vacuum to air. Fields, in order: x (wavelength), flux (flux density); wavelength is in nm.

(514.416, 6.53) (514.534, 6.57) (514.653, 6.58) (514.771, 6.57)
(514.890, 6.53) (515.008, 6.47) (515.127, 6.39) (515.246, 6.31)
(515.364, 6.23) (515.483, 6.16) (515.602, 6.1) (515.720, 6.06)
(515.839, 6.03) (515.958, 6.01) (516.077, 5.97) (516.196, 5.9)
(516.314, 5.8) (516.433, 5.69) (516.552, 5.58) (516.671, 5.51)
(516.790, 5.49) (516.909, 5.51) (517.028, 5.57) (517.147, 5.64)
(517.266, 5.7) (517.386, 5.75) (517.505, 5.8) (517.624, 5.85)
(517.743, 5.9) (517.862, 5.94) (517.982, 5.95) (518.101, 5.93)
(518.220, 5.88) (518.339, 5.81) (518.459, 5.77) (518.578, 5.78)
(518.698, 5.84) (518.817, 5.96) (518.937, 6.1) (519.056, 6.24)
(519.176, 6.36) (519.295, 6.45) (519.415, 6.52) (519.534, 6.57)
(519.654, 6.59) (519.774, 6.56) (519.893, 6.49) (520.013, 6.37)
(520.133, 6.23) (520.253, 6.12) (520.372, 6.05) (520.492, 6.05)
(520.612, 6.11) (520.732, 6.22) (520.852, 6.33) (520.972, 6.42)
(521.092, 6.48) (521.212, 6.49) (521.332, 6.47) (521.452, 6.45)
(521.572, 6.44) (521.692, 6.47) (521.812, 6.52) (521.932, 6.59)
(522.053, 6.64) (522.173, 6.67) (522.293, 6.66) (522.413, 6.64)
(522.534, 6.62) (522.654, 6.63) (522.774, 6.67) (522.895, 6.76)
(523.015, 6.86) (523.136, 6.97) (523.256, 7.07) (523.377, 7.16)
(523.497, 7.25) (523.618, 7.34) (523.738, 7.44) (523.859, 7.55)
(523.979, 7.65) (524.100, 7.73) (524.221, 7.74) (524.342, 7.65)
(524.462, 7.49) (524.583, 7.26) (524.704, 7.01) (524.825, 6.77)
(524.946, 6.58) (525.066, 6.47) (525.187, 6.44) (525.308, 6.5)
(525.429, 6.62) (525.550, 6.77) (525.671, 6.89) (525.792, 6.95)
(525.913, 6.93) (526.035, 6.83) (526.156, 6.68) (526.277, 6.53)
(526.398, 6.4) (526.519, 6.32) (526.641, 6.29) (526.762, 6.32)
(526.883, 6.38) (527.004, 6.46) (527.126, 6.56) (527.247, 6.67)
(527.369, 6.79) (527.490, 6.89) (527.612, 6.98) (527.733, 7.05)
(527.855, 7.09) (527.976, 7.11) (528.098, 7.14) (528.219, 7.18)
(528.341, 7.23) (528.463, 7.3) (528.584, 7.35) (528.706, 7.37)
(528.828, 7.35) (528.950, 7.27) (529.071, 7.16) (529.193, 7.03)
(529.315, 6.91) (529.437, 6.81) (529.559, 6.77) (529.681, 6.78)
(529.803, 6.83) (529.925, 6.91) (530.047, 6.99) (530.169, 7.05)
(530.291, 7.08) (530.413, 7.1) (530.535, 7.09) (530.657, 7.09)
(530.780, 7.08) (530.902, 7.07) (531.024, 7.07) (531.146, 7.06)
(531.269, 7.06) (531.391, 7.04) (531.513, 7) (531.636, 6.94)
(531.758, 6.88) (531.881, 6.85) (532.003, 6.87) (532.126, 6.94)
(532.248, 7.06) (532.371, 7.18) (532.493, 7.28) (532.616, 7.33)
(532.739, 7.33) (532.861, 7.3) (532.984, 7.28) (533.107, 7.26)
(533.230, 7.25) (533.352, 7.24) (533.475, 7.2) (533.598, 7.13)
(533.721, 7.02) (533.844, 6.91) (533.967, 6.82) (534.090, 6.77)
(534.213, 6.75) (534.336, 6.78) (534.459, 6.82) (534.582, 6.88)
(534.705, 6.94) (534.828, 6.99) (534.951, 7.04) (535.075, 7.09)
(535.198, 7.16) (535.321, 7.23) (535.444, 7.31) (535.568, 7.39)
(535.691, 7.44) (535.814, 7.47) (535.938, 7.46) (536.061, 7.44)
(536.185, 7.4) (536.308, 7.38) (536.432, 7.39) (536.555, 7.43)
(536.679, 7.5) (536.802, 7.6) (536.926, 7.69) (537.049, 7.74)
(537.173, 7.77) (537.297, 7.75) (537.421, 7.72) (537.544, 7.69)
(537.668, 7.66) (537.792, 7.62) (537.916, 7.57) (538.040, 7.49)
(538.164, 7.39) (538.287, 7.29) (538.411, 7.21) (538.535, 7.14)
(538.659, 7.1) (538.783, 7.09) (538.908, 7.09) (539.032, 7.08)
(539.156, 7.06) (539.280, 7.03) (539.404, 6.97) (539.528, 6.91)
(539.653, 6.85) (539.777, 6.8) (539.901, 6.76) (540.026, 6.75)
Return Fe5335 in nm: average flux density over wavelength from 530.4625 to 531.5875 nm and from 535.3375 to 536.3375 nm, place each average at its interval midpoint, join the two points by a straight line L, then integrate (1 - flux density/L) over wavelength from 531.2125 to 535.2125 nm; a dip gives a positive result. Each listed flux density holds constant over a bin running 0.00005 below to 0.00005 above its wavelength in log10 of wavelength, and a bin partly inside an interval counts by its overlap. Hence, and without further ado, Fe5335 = 0.10 nm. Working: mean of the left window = 7.06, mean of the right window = 7.4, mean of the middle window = 7.04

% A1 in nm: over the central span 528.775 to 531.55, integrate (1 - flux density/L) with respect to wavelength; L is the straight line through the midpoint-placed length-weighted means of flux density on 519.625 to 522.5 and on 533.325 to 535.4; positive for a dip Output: -0.09 nm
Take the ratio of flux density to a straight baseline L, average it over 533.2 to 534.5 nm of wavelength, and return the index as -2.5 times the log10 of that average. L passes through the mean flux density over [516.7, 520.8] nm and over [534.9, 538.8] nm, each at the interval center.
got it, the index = 0.04 mag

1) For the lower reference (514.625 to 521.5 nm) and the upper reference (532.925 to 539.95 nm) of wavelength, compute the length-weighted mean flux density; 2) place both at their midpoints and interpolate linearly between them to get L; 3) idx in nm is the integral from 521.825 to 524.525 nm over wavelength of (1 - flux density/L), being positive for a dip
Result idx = -0.277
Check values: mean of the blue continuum 6.09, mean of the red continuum 7.23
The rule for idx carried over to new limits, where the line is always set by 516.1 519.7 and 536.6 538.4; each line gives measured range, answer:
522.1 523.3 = -0.08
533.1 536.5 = 0.10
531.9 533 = 0.00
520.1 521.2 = -0.02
